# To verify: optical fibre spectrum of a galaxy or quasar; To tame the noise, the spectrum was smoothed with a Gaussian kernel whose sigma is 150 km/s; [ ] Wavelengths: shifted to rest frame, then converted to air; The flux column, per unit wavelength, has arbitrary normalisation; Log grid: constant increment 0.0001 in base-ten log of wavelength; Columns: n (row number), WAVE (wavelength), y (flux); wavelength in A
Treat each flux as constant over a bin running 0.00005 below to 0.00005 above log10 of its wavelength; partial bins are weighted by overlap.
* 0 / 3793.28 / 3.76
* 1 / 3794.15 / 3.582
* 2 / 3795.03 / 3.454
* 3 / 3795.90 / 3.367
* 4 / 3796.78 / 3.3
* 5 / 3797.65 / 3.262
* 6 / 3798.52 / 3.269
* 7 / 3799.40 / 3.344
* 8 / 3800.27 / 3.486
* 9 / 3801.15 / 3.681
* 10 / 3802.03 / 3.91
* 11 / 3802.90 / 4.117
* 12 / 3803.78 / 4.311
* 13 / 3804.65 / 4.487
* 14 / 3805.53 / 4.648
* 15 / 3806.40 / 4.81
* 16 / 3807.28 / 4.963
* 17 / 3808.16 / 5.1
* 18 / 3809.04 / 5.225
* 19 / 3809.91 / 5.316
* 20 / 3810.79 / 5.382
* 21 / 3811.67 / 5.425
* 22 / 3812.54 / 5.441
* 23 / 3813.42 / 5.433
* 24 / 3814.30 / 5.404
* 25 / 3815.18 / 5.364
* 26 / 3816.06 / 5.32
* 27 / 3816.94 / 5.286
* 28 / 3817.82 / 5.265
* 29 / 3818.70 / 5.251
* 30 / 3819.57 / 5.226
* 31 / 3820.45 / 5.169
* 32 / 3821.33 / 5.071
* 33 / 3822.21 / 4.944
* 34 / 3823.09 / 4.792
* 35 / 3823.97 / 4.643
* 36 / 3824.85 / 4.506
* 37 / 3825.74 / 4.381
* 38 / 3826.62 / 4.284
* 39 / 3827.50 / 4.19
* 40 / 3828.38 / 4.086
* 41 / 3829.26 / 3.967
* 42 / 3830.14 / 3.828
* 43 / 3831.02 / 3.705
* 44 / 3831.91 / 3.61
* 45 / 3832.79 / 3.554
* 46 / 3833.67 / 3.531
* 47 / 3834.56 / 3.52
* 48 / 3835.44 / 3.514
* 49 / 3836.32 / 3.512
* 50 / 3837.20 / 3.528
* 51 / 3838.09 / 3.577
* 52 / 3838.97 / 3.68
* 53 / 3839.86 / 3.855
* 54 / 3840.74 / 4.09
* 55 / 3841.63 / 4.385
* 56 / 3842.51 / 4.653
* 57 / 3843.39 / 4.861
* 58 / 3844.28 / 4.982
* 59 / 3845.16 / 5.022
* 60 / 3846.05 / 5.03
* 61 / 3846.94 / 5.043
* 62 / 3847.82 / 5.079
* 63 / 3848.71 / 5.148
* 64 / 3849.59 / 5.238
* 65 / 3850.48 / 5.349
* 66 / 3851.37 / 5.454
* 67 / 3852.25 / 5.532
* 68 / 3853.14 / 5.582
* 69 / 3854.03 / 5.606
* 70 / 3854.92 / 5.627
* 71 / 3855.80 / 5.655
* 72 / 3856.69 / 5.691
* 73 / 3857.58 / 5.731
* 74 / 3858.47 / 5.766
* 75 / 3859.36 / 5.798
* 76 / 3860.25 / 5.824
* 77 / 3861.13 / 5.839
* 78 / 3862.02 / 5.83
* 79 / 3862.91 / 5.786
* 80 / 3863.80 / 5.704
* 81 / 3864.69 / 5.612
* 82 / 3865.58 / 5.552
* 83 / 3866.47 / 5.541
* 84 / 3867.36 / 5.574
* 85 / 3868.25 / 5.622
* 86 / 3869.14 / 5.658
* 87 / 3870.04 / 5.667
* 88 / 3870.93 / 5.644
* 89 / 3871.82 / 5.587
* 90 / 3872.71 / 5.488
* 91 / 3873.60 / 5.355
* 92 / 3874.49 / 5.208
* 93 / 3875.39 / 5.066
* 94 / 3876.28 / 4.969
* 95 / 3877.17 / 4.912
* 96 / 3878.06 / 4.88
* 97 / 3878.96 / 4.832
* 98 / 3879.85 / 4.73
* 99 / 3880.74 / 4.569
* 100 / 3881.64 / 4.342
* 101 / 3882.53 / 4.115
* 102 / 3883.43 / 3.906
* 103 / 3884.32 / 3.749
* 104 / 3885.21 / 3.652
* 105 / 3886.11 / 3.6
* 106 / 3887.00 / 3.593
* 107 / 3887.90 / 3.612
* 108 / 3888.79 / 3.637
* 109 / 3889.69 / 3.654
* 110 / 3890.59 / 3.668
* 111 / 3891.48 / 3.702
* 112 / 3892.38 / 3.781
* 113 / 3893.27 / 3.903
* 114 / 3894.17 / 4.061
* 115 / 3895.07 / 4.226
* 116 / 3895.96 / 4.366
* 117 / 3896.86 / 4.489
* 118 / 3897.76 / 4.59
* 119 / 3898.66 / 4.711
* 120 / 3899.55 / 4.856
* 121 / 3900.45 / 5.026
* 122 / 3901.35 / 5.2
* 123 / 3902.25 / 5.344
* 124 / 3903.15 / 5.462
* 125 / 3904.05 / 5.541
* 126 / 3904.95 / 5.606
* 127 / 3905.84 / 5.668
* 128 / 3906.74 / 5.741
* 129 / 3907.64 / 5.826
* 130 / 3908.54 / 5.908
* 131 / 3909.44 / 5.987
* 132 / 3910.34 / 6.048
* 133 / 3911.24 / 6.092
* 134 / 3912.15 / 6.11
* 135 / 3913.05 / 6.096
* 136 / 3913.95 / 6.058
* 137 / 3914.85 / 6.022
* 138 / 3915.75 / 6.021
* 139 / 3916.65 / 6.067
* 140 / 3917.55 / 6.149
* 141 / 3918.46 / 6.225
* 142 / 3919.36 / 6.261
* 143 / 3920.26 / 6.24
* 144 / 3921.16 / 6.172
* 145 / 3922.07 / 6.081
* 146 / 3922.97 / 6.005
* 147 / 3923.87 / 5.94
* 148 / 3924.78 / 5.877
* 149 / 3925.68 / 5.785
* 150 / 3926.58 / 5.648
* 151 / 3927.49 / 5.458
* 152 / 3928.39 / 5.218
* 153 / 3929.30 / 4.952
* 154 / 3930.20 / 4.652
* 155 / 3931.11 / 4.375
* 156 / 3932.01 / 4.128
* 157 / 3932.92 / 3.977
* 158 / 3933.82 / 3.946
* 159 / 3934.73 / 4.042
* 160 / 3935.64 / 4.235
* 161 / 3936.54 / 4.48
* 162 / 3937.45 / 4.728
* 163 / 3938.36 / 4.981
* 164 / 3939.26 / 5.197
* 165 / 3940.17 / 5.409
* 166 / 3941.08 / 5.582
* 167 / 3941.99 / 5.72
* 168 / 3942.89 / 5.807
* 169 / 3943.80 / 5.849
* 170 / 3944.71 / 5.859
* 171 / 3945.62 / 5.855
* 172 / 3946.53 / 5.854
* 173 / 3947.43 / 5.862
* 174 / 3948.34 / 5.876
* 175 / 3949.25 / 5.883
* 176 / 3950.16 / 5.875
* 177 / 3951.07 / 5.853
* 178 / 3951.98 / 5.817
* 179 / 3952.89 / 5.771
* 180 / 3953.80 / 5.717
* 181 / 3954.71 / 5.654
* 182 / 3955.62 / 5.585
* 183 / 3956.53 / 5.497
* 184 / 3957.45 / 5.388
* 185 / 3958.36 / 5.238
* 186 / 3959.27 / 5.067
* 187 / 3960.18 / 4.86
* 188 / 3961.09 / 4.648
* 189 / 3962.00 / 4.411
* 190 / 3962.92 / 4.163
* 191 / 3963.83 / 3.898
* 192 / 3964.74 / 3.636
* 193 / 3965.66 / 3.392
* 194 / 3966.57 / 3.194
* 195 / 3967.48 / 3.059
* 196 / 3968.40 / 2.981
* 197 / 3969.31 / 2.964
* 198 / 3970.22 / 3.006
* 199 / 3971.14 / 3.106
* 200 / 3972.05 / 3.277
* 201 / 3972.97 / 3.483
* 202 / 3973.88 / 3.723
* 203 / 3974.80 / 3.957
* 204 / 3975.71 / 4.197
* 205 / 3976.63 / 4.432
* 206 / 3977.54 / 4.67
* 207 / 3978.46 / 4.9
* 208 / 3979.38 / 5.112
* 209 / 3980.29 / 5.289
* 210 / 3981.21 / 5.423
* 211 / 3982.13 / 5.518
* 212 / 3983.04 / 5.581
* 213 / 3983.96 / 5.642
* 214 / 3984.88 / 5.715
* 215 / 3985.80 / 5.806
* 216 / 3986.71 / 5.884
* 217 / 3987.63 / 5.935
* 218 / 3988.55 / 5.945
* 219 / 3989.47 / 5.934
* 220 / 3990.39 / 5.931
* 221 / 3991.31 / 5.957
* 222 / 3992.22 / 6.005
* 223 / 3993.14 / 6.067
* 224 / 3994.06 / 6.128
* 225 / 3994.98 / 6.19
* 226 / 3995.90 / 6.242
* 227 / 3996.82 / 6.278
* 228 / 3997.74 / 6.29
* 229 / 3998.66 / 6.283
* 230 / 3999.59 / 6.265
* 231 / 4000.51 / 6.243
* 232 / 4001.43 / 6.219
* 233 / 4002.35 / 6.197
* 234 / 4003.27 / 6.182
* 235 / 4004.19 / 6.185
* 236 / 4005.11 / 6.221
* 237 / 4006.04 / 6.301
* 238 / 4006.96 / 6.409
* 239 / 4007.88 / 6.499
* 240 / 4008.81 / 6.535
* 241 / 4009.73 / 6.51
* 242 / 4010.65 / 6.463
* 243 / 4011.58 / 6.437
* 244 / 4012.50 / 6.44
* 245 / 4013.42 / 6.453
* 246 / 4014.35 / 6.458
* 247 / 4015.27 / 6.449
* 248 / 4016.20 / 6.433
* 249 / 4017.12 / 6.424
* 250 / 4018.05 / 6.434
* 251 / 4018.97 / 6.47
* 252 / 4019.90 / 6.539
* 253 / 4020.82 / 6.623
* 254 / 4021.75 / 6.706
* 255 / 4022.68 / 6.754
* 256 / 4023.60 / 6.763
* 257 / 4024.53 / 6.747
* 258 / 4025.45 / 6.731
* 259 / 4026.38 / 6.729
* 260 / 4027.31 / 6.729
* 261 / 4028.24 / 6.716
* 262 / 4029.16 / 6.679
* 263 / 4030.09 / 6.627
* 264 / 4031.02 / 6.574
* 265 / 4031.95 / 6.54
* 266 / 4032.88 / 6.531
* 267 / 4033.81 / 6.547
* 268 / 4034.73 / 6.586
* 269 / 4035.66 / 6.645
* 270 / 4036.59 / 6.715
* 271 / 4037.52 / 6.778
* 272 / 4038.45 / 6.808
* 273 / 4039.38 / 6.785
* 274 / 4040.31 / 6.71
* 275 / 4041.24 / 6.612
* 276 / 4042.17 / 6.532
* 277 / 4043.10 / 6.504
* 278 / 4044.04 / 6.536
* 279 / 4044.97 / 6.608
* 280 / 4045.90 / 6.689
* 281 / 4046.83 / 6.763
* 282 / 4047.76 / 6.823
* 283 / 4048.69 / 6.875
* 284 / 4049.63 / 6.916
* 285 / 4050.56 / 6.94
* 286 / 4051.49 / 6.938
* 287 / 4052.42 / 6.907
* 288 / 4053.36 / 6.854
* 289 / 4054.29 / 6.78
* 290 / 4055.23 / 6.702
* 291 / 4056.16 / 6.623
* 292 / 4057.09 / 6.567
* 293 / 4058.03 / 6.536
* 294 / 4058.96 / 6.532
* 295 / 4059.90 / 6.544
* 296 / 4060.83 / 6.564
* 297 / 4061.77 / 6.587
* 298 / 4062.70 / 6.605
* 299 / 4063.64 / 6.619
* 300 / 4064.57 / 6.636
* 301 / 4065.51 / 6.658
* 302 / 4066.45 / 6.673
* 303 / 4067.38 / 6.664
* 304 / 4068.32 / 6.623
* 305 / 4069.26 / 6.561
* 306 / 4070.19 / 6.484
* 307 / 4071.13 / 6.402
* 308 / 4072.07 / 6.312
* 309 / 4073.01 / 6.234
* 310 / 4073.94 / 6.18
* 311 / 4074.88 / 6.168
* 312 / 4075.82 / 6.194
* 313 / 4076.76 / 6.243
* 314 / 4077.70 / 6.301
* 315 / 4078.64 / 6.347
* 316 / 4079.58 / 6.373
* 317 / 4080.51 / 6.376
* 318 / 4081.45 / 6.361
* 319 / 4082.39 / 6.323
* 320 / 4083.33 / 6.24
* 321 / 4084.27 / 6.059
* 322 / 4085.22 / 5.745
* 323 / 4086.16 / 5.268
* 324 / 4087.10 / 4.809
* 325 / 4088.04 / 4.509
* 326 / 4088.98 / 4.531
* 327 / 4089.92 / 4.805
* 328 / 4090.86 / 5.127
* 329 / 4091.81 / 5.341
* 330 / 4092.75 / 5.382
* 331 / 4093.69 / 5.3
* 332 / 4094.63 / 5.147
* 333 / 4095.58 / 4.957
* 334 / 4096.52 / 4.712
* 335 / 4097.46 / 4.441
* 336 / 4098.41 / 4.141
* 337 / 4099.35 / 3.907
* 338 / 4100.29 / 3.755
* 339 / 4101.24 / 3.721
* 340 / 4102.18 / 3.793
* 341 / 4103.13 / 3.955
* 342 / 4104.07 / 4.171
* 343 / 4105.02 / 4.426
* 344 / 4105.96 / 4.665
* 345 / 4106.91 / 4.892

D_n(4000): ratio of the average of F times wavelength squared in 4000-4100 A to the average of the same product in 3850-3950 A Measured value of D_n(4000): 1.30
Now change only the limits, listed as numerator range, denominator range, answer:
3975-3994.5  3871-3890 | 1.30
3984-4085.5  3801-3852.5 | 1.55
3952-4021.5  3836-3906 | 1.18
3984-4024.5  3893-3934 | 1.22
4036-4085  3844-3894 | 1.45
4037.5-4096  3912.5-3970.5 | 1.29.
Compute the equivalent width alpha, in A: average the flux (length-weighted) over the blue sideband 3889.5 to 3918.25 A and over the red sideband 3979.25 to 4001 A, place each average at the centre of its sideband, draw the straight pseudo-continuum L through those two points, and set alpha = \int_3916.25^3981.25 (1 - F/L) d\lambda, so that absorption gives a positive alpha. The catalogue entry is 6.97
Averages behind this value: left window 5.21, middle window 4.96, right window 5.92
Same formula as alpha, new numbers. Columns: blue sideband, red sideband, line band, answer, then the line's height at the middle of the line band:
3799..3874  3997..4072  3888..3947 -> 3.8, 5.58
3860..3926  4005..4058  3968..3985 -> 4.8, 6.06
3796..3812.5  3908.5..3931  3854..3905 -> 3.8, 5.33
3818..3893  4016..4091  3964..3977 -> 5.1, 5.73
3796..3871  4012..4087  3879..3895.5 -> 4.1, 5.23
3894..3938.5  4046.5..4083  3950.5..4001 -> 6.9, 5.83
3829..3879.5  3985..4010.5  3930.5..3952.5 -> 1.9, 5.7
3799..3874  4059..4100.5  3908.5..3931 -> -2.8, 5.21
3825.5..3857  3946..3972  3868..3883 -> -1.7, 4.56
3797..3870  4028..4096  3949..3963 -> 0.6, 5.62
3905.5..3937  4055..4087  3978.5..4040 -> -2.8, 6.02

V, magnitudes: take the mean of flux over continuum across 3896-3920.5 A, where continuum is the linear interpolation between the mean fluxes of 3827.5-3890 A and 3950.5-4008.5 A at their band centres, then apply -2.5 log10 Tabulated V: -0.14 mag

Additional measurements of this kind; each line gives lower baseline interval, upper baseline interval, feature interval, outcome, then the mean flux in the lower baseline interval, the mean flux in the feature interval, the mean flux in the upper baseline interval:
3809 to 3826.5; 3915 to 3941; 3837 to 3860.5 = 0.030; 5.12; 5.04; 5.31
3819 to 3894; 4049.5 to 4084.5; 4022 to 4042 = -0.078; 4.72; 6.68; 6.52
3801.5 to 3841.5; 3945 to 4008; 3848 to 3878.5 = -0.171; 4.51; 5.51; 5.25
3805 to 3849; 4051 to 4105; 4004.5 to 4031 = -0.186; 4.61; 6.54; 5.8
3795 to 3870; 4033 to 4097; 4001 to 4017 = -0.082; 4.77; 6.38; 6.28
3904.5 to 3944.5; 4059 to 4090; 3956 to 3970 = 0.341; 5.51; 4.15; 6.17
